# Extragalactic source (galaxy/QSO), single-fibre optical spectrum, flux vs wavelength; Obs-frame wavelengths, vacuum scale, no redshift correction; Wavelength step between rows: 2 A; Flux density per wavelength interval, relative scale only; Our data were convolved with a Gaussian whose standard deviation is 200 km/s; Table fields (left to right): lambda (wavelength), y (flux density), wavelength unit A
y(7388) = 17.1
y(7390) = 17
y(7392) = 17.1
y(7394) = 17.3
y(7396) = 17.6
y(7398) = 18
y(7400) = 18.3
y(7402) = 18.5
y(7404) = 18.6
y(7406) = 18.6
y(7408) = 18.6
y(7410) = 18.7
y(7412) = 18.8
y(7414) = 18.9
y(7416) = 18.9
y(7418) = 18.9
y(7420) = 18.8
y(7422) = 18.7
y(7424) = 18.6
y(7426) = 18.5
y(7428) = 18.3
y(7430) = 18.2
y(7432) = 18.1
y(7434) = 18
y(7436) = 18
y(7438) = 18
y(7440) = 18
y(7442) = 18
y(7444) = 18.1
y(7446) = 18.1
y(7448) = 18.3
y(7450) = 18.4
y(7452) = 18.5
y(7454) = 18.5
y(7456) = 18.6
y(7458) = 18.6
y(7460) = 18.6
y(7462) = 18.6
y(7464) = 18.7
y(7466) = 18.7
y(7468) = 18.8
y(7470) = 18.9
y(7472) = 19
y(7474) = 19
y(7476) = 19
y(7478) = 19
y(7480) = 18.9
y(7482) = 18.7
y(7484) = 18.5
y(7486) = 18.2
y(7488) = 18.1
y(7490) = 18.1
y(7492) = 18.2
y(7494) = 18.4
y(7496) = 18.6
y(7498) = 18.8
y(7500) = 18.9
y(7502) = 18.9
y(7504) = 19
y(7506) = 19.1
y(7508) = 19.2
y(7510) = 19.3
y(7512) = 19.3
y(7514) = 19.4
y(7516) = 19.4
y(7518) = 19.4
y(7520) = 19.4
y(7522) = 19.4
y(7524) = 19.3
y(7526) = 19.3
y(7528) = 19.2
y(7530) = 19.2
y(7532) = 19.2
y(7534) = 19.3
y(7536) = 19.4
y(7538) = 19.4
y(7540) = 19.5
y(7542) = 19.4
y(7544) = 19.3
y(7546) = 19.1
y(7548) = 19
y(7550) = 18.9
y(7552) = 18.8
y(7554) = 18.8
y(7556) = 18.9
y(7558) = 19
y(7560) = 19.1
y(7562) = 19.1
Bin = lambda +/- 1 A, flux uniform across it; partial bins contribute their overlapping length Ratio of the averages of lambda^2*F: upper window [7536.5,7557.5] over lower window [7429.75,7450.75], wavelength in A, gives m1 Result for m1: 1.09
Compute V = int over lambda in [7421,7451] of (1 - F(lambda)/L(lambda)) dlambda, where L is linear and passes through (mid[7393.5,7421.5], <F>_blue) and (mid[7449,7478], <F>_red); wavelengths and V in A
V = 0.6 A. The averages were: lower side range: 18.5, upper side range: 18.7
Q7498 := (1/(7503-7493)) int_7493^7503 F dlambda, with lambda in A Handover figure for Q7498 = 18.7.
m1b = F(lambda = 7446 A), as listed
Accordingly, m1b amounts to 18.1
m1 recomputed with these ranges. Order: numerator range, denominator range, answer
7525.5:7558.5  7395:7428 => 1.07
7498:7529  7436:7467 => 1.06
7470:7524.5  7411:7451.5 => 1.05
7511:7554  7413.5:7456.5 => 1.08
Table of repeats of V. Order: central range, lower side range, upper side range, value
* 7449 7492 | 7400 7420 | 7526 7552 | 0.73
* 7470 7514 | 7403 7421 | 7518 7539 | 0.81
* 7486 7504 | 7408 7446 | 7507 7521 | 0.59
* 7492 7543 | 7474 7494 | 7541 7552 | -0.87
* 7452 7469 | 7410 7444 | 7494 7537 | 0.07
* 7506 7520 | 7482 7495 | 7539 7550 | -0.47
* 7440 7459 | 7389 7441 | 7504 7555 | 0.24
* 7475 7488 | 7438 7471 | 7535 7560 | -0.02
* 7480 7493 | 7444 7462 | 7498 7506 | 0.30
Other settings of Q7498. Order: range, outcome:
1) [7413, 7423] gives 18.8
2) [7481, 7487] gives 18.5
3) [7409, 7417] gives 18.8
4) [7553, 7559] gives 18.9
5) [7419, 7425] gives 18.7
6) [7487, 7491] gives 18.1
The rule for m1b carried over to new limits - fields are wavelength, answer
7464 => 18.7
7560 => 19.1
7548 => 19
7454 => 18.5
